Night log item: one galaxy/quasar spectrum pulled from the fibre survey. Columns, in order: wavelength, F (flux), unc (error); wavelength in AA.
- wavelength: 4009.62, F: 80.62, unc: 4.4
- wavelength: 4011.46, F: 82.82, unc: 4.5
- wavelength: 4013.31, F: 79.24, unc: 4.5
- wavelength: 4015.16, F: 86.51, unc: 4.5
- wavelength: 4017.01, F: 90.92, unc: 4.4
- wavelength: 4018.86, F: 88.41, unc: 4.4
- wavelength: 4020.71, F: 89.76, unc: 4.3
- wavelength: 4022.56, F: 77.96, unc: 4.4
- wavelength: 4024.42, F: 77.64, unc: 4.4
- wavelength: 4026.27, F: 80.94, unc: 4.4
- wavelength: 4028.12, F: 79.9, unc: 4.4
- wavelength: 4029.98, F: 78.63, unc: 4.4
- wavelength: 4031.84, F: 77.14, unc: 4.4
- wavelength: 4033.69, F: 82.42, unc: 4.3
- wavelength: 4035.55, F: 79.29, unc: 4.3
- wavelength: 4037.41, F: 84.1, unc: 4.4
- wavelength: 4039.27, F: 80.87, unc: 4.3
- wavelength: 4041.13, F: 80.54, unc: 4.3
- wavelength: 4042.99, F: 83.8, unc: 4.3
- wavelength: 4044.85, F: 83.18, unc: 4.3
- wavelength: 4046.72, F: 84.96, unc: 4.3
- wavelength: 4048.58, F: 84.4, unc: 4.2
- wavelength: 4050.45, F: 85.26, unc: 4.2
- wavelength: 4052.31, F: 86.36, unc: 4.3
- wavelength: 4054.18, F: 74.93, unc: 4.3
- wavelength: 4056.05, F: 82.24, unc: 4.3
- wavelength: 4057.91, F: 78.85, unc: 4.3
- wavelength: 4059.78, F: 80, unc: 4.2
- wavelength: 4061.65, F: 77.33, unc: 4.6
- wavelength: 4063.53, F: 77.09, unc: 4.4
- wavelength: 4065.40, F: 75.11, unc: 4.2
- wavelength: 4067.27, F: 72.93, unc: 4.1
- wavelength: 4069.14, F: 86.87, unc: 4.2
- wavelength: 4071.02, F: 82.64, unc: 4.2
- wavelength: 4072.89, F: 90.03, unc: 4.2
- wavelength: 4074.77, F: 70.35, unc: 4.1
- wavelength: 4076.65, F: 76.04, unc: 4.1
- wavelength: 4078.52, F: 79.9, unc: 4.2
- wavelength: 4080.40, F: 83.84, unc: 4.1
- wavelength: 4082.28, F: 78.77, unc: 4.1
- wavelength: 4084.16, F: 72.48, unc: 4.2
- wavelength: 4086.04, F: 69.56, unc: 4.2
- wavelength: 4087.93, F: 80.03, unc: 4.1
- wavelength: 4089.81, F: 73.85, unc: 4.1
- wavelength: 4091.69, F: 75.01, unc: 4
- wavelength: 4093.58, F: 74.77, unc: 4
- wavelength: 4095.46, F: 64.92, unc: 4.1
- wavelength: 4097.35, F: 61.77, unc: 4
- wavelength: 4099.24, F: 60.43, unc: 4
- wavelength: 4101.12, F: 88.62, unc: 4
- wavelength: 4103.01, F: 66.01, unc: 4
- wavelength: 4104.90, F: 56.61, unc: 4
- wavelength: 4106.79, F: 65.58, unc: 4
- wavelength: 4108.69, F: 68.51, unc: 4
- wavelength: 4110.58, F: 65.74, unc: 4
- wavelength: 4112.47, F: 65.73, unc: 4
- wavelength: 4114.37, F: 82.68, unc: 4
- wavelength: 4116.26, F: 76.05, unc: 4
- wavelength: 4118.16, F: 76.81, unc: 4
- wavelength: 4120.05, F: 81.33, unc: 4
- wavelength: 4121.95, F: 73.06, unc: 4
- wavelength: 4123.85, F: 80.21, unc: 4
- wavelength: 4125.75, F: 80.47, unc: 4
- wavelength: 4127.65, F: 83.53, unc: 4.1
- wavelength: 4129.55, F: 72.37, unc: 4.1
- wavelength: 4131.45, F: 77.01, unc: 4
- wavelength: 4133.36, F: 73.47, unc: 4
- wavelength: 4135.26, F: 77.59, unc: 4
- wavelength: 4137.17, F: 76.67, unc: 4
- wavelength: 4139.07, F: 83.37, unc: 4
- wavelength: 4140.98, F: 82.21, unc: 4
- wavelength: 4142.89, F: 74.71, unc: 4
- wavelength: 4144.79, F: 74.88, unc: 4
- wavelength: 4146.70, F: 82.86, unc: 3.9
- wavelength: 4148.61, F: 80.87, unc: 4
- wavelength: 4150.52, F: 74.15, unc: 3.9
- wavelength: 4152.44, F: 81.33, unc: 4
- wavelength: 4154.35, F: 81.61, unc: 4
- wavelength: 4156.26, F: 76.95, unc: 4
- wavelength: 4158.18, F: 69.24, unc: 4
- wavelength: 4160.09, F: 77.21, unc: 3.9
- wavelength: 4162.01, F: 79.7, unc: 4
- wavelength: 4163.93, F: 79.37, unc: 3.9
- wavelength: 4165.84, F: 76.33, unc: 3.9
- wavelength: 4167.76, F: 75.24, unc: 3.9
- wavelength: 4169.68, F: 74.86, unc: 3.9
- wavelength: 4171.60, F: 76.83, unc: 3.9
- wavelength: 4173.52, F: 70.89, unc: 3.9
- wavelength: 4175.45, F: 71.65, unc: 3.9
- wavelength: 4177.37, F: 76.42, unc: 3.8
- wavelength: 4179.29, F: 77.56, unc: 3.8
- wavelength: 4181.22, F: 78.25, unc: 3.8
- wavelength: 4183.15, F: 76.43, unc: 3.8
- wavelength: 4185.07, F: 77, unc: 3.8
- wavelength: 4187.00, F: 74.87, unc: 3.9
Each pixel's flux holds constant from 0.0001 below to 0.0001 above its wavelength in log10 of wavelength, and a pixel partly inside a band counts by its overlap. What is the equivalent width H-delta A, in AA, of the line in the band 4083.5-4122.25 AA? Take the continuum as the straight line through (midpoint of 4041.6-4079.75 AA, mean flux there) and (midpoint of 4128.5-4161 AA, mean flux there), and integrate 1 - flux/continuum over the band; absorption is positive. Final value 3.8 AA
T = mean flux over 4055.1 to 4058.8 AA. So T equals 80.7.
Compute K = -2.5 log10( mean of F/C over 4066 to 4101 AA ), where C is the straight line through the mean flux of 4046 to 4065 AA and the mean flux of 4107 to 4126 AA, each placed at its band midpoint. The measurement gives 0.03 mag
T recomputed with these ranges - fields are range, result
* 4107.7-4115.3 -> 70.5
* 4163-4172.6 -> 76.6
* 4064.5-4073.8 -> 81.6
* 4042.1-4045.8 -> 83.4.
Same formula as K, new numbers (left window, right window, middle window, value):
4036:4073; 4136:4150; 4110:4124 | 0.07 mag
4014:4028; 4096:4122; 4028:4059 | -0.01 mag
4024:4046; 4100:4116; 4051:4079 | -0.04 mag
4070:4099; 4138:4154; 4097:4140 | 0.05 mag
